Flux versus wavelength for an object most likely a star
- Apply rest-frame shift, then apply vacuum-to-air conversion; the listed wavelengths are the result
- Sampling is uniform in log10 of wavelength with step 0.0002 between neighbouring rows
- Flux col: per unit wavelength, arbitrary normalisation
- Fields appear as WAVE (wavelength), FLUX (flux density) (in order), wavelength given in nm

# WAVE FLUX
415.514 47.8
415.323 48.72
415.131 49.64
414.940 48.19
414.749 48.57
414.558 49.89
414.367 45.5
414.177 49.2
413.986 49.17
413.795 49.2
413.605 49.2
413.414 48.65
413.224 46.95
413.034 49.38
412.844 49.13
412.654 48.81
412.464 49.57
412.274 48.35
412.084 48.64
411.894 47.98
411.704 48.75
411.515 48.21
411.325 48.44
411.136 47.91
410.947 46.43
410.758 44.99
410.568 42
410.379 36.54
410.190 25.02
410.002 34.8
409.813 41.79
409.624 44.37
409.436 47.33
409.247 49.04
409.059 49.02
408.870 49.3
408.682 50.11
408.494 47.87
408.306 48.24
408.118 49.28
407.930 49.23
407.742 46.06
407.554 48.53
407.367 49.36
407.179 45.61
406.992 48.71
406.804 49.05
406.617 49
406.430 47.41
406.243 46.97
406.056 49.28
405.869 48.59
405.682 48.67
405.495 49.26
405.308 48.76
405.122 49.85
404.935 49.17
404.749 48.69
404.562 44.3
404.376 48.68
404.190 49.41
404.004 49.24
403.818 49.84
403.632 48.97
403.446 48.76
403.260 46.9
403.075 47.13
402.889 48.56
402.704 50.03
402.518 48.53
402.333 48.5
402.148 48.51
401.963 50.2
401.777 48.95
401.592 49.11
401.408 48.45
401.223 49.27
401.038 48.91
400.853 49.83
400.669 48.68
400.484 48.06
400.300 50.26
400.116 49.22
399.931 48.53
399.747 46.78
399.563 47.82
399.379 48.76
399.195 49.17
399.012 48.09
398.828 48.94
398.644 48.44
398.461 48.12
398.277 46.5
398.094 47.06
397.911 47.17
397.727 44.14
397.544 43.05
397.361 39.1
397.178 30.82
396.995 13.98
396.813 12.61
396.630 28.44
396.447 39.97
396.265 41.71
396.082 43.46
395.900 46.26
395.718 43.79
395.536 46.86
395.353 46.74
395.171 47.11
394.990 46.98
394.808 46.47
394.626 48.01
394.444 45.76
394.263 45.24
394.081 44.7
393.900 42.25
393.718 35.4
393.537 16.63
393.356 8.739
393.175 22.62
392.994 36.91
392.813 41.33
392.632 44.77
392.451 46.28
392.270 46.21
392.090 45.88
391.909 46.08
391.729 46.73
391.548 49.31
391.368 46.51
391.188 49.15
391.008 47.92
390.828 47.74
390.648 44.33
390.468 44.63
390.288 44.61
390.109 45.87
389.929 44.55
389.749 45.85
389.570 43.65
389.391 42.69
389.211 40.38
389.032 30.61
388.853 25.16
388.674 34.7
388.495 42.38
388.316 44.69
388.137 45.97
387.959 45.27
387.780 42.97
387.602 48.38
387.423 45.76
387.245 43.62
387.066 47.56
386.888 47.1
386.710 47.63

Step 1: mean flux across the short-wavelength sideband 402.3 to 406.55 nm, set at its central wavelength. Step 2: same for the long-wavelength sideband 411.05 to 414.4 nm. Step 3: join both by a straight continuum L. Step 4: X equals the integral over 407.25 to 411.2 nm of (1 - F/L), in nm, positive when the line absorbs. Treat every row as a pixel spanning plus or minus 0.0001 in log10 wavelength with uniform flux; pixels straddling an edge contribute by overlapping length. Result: 0.28 nm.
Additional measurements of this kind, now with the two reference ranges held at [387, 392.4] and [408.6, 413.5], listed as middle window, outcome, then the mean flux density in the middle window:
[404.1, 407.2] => -0.207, 48.4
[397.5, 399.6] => -0.123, 47.4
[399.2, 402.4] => -0.277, 48.8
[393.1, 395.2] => 0.333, 37.3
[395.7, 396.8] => 0.152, 38.4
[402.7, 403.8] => -0.078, 48.4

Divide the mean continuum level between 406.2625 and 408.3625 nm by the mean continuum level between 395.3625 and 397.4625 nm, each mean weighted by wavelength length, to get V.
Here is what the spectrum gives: 1.4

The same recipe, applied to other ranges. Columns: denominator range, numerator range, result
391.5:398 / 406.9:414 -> 1.18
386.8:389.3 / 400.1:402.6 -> 1.17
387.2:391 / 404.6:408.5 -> 1.13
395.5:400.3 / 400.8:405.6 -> 1.15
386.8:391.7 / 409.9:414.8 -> 1.05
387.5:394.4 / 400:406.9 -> 1.18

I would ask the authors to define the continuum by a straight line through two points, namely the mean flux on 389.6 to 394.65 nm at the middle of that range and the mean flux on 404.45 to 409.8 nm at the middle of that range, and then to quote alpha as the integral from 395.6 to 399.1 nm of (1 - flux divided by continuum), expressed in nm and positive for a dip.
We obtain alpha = 0.31 nm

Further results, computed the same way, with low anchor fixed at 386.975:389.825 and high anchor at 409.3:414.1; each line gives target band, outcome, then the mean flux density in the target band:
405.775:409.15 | -0.26 nm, 48.4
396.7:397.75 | 0.33 nm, 29.7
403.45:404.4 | -0.10 nm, 49.2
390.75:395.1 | 0.10 nm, 41.6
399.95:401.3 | -0.16 nm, 49.1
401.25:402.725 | -0.16 nm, 49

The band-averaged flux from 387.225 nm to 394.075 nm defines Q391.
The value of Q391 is 41.2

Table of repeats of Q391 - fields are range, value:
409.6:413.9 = 45.5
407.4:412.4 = 45.8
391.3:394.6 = 39.6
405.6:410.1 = 47.4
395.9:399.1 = 39.7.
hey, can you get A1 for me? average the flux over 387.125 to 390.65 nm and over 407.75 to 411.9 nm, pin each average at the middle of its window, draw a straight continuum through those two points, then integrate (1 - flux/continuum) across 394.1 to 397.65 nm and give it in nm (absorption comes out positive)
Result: 0.27 nm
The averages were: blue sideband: 42.3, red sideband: 45.3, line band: 39.9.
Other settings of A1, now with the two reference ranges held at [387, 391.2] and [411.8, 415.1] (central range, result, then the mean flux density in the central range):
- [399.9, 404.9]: -0.28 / 48.7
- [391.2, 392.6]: -0.10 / 46.8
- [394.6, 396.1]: -0.06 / 46.3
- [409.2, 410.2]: 0.14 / 41.3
